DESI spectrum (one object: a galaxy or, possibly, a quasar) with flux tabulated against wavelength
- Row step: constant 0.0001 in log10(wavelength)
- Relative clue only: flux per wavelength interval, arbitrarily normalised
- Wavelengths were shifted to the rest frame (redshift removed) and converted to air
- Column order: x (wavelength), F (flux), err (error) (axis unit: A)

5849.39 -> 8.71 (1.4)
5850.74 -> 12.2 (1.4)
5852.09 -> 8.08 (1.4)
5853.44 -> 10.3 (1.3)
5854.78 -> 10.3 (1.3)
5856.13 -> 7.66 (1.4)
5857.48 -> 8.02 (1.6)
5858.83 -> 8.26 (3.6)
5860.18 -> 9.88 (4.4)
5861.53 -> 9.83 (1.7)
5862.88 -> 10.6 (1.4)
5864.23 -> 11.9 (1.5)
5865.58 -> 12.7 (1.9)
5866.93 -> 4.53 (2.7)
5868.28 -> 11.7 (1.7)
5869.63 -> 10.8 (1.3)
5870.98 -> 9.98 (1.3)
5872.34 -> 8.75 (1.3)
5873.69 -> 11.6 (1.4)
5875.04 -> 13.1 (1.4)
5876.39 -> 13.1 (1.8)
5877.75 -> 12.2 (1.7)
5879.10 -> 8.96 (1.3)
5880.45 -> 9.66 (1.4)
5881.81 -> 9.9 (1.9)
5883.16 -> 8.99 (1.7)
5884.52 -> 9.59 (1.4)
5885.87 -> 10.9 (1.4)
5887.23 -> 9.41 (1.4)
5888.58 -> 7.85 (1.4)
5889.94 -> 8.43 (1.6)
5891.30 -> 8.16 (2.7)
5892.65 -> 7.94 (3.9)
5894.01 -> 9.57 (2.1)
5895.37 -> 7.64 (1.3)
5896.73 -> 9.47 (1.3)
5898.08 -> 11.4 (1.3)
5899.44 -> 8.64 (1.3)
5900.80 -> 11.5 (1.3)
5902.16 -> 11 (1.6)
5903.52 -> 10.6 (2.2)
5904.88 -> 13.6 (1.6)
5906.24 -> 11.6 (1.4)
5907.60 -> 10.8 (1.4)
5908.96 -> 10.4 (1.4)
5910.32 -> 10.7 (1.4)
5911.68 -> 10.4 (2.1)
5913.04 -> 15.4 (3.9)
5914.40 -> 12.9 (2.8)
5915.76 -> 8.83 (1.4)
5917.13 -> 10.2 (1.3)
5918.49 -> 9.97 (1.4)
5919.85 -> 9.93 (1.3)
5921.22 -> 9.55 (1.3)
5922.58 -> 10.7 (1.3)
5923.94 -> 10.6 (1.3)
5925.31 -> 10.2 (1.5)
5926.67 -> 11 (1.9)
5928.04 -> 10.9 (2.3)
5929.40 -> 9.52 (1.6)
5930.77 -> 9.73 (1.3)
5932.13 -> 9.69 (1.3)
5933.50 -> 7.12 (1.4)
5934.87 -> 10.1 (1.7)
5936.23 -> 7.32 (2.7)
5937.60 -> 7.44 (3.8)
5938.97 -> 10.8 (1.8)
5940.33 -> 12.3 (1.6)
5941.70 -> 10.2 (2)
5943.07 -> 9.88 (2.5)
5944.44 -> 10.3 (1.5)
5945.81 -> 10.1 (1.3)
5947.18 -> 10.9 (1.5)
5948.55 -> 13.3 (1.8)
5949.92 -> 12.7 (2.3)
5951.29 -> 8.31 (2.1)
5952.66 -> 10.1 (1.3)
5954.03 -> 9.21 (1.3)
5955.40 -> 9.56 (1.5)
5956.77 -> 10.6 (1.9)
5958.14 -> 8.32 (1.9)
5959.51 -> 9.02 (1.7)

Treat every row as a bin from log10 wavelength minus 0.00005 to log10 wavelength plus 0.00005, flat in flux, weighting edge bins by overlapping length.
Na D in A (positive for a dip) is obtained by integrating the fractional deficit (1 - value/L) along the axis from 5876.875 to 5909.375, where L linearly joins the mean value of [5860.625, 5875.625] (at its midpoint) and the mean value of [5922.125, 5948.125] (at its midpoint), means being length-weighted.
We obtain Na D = 1.1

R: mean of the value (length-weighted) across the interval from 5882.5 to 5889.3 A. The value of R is 9.34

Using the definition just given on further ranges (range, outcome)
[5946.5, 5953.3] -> 11.1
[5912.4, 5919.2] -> 11.4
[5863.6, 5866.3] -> 12.2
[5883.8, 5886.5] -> 10.2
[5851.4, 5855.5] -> 9.55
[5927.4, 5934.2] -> 9.38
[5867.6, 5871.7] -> 10.8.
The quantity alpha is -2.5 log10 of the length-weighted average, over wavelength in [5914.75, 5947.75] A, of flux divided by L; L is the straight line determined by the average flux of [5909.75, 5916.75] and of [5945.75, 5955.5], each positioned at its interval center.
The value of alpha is 0.12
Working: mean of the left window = 11.6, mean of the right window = 10.6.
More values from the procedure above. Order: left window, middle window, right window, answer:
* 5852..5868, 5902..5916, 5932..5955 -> -0.19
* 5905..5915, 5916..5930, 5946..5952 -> 0.14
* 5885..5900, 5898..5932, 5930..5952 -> -0.14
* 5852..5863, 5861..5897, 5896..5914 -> 0.02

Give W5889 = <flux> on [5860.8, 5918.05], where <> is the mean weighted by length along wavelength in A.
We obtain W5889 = 10.4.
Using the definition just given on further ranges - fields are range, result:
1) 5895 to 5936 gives 10.5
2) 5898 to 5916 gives 11.3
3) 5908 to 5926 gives 10.8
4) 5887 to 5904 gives 9.34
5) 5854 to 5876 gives 10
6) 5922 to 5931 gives 10.4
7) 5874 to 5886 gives 10.7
